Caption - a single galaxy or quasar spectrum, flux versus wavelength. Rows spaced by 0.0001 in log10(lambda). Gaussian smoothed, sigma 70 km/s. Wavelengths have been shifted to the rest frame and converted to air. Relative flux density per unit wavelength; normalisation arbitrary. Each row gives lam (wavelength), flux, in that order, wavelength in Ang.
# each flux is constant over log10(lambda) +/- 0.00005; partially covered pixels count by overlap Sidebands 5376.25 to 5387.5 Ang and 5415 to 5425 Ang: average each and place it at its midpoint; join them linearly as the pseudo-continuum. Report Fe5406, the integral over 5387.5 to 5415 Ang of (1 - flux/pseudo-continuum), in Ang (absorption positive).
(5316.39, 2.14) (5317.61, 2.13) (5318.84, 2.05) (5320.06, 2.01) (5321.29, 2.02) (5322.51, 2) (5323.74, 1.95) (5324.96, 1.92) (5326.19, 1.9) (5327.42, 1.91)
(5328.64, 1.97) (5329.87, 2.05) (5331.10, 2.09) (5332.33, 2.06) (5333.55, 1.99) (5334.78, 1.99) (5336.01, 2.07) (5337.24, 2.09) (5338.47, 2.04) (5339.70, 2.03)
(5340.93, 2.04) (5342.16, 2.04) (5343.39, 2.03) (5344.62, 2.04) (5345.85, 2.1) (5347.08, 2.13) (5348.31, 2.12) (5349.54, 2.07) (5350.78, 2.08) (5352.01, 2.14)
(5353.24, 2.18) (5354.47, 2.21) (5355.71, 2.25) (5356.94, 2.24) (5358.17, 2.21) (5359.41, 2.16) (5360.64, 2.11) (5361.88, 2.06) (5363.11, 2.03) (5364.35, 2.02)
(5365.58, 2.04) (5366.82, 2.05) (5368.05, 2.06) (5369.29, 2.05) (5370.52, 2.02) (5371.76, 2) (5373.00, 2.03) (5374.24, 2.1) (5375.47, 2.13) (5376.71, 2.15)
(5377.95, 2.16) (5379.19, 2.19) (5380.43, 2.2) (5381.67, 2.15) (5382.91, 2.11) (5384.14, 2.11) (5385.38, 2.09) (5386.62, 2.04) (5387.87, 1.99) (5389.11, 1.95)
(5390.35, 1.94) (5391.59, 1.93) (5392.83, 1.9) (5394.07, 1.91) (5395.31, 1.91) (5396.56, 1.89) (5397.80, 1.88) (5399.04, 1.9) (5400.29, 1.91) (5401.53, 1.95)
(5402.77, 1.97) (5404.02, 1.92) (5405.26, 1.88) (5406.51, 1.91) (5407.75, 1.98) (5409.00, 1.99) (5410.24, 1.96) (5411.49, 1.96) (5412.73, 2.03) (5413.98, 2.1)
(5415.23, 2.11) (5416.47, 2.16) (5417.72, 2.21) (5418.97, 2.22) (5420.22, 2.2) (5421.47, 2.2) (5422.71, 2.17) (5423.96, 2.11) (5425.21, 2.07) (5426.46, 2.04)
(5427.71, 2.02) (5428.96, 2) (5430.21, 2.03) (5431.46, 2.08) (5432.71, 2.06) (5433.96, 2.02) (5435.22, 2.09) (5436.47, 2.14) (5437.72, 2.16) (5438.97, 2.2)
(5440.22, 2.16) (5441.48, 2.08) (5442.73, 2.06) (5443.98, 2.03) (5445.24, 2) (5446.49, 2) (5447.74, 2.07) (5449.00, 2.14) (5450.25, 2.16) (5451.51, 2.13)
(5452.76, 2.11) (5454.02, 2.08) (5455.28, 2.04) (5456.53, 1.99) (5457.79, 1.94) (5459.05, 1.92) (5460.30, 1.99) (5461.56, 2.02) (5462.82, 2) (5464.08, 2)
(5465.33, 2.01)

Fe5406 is 2.62 Ang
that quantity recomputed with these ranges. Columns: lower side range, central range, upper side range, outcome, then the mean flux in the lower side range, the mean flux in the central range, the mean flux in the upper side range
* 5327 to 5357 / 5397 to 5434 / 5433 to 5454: 0.99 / 2.08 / 2.03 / 2.1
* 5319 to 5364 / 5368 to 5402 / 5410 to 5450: 0.90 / 2.06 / 2.02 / 2.09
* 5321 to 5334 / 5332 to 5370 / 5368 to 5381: -0.83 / 1.99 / 2.09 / 2.1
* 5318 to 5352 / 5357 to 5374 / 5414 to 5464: -0.21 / 2.03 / 2.07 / 2.08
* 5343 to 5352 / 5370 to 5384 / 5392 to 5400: -1.00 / 2.09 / 2.11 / 1.9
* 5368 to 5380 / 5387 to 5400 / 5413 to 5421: 1.22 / 2.09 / 1.92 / 2.16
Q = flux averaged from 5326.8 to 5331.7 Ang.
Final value 2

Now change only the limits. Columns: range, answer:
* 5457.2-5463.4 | 1.97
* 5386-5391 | 1.98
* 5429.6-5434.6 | 2.05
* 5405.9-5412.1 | 1.96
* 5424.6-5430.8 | 2.03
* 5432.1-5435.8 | 2.05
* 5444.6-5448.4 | 2.02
